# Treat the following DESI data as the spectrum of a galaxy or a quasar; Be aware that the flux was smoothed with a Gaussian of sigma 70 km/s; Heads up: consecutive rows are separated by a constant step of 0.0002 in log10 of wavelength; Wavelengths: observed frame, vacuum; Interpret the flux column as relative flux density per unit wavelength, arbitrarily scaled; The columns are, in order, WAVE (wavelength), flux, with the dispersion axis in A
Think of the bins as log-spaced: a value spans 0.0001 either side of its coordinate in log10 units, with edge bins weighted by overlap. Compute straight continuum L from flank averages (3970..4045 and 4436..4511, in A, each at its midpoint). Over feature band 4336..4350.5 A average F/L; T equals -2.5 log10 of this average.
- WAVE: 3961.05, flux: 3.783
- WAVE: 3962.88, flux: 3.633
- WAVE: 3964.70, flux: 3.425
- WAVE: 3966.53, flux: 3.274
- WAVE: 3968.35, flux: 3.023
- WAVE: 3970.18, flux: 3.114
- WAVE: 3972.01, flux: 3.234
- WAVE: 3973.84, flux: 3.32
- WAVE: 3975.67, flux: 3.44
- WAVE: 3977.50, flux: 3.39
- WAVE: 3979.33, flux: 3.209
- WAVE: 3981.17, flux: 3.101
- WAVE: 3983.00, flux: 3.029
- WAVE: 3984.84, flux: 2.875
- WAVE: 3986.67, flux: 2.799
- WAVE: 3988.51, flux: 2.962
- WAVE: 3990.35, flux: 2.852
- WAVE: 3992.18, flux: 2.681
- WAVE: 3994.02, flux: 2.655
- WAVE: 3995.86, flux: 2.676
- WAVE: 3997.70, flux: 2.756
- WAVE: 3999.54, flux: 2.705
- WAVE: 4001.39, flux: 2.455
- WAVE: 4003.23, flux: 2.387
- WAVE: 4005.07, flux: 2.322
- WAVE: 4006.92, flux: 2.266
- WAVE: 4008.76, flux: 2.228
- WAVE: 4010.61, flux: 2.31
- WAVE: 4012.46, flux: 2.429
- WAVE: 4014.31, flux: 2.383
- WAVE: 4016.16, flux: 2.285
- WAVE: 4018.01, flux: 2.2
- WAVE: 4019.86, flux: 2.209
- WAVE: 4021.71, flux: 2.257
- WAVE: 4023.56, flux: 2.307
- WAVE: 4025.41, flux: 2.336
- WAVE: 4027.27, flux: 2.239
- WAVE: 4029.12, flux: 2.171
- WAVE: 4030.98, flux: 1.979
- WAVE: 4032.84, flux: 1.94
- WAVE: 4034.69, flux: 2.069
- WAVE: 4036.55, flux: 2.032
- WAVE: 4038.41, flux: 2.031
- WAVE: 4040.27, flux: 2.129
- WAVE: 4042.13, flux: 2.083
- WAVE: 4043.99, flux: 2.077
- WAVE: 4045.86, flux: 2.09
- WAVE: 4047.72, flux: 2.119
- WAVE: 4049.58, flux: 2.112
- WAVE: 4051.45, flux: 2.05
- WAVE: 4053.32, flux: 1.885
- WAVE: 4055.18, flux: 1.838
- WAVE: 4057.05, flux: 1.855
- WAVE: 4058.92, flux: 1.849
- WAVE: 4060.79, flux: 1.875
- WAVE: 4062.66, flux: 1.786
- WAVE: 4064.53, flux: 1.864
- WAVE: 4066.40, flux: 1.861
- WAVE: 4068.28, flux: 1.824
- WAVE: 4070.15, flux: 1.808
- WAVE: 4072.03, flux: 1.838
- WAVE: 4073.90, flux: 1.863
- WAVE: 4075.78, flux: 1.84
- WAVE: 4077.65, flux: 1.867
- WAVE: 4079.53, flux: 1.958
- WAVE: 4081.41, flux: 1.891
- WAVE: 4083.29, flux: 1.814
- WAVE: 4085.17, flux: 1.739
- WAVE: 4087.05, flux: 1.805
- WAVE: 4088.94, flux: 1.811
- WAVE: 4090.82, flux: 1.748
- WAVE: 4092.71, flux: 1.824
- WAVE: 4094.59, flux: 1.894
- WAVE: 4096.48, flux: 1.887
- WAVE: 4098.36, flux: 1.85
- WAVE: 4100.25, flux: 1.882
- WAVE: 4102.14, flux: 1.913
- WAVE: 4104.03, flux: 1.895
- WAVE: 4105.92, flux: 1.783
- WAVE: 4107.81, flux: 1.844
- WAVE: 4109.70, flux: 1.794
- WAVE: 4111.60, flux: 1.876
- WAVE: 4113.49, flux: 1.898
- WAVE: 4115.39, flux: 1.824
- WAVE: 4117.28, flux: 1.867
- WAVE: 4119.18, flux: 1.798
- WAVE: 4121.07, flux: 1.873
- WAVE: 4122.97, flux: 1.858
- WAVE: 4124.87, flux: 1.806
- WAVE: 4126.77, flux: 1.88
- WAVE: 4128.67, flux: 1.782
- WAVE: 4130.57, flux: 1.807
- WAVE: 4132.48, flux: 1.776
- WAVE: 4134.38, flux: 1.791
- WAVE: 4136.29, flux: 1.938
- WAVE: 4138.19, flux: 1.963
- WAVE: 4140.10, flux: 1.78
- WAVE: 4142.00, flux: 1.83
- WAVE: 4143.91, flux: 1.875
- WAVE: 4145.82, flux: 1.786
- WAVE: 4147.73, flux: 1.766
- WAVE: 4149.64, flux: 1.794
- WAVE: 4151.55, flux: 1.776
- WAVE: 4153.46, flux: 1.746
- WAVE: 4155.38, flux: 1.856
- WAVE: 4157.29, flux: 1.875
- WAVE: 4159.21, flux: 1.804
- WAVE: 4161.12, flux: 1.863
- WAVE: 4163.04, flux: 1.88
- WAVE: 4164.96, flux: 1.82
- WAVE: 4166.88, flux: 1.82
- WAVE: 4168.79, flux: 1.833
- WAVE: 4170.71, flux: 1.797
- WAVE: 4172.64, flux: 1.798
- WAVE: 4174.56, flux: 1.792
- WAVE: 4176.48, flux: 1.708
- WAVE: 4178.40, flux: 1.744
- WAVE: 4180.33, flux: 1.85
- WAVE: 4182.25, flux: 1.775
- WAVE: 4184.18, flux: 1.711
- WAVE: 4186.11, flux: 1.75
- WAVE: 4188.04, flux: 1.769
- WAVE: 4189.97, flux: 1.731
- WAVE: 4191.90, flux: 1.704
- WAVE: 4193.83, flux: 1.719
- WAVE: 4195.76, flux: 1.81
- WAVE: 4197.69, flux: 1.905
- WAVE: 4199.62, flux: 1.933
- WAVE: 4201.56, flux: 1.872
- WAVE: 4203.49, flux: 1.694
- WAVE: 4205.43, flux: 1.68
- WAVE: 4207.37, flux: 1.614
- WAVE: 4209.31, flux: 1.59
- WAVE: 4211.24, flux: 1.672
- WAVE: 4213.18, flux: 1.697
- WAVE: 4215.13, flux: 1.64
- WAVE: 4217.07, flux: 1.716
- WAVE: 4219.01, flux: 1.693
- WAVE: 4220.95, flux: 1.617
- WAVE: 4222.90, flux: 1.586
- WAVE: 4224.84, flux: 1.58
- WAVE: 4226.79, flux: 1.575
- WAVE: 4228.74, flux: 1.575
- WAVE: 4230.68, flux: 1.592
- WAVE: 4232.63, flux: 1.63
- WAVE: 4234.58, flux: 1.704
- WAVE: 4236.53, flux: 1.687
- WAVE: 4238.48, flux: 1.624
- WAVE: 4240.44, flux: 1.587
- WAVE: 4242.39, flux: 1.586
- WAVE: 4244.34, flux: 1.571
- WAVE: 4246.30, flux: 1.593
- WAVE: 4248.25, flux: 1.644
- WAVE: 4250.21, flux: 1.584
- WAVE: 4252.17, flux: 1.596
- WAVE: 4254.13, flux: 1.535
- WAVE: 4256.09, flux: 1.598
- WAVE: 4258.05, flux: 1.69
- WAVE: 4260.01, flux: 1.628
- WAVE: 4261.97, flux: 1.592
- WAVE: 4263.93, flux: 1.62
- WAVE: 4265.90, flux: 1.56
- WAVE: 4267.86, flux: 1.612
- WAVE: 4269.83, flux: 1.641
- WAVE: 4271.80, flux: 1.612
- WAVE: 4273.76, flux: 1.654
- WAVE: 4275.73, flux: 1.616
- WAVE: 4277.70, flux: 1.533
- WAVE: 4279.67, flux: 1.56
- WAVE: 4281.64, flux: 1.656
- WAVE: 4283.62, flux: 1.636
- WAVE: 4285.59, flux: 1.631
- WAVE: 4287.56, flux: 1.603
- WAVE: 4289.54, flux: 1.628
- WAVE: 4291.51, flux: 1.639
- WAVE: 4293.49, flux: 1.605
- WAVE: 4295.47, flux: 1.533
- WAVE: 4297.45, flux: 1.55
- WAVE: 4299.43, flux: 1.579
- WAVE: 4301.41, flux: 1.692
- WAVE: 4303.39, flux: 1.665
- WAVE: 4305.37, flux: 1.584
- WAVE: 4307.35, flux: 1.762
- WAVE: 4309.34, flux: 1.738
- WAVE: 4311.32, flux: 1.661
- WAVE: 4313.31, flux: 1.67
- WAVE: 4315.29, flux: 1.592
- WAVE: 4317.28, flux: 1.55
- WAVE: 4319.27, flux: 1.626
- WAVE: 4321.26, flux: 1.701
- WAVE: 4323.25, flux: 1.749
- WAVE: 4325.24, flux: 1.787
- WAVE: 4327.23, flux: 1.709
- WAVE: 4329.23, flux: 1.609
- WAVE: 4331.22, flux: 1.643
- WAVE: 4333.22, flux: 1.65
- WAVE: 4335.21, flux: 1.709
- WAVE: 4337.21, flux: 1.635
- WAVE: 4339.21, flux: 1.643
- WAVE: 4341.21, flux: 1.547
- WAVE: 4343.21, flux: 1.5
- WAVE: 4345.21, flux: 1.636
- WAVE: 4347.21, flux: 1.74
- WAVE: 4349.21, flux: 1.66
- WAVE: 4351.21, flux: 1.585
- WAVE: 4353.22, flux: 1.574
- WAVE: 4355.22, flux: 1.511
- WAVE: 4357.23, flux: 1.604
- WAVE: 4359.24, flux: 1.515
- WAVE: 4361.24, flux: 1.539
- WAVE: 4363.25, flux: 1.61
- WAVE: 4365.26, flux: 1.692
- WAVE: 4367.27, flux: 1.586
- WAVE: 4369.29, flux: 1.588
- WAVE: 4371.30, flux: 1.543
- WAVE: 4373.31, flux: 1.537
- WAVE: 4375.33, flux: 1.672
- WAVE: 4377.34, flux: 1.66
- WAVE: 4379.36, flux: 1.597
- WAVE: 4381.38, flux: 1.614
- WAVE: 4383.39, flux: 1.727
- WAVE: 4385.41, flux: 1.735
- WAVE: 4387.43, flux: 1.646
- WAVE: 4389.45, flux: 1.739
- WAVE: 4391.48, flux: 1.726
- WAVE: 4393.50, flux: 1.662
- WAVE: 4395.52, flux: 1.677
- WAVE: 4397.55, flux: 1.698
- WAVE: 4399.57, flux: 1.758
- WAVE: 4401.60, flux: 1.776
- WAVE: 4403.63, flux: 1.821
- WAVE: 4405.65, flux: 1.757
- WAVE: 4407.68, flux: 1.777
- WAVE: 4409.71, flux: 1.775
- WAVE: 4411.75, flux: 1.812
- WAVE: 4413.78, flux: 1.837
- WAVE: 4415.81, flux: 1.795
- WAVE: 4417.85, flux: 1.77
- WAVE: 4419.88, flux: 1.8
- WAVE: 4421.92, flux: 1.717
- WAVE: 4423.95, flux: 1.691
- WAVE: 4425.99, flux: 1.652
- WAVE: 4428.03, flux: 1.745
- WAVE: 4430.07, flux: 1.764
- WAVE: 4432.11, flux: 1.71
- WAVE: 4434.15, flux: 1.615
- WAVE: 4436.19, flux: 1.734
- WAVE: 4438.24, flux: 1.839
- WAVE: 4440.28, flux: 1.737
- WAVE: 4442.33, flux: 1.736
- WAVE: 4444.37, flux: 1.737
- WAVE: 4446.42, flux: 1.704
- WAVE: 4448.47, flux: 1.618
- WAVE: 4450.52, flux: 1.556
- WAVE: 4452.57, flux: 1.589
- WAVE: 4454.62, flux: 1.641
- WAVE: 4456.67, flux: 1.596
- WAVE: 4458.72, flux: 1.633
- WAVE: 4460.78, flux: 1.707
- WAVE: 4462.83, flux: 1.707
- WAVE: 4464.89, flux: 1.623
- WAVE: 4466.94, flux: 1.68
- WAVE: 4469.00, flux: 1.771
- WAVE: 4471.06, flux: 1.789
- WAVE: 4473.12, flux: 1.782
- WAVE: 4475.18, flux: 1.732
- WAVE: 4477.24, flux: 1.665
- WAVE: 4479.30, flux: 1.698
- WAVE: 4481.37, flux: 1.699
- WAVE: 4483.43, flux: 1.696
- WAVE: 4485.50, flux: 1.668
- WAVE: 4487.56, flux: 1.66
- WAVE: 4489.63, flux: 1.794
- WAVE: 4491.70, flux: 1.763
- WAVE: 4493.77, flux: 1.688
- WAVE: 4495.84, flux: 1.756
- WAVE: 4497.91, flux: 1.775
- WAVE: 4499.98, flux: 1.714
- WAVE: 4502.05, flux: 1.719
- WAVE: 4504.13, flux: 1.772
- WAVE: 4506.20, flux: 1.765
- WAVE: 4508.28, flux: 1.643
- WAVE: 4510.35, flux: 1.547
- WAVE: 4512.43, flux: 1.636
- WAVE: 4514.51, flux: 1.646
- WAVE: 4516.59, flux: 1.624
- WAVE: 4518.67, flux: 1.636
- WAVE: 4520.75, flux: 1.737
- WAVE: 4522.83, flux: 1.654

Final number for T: 0.19 mag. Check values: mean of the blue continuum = 2.53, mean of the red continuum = 1.7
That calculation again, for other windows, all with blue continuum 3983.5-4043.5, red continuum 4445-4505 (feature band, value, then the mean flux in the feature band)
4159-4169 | 0.17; 1.84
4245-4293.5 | 0.23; 1.61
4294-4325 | 0.18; 1.65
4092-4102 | 0.20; 1.87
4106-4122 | 0.21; 1.84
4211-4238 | 0.25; 1.64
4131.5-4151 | 0.20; 1.83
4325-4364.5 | 0.17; 1.62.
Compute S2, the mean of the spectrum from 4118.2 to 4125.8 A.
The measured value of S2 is 1.83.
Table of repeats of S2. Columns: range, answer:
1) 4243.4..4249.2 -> 1.6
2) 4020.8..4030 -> 2.26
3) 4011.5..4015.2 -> 2.4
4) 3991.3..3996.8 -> 2.67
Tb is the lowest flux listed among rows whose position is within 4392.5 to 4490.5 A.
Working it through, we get 1.556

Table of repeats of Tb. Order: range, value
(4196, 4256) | 1.535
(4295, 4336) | 1.533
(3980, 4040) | 1.94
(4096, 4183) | 1.708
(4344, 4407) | 1.511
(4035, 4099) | 1.739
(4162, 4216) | 1.59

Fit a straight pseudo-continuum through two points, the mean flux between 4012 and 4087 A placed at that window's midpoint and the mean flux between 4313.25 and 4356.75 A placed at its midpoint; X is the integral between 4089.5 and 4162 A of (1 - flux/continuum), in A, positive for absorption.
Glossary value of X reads 2.9 A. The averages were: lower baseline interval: 2.01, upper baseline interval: 1.64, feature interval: 1.84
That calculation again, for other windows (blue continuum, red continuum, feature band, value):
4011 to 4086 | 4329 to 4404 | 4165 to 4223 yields 3.24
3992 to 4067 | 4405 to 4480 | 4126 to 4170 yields 4.78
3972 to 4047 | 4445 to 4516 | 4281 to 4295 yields 2.74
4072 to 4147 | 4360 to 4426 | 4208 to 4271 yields 5.58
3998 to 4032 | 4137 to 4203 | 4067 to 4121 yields 5.46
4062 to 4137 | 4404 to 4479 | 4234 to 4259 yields 2.43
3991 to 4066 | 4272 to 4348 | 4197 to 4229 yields 2.55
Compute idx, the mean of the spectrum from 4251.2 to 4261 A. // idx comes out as 1.61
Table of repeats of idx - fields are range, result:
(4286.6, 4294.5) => 1.62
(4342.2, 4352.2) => 1.63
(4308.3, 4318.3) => 1.64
